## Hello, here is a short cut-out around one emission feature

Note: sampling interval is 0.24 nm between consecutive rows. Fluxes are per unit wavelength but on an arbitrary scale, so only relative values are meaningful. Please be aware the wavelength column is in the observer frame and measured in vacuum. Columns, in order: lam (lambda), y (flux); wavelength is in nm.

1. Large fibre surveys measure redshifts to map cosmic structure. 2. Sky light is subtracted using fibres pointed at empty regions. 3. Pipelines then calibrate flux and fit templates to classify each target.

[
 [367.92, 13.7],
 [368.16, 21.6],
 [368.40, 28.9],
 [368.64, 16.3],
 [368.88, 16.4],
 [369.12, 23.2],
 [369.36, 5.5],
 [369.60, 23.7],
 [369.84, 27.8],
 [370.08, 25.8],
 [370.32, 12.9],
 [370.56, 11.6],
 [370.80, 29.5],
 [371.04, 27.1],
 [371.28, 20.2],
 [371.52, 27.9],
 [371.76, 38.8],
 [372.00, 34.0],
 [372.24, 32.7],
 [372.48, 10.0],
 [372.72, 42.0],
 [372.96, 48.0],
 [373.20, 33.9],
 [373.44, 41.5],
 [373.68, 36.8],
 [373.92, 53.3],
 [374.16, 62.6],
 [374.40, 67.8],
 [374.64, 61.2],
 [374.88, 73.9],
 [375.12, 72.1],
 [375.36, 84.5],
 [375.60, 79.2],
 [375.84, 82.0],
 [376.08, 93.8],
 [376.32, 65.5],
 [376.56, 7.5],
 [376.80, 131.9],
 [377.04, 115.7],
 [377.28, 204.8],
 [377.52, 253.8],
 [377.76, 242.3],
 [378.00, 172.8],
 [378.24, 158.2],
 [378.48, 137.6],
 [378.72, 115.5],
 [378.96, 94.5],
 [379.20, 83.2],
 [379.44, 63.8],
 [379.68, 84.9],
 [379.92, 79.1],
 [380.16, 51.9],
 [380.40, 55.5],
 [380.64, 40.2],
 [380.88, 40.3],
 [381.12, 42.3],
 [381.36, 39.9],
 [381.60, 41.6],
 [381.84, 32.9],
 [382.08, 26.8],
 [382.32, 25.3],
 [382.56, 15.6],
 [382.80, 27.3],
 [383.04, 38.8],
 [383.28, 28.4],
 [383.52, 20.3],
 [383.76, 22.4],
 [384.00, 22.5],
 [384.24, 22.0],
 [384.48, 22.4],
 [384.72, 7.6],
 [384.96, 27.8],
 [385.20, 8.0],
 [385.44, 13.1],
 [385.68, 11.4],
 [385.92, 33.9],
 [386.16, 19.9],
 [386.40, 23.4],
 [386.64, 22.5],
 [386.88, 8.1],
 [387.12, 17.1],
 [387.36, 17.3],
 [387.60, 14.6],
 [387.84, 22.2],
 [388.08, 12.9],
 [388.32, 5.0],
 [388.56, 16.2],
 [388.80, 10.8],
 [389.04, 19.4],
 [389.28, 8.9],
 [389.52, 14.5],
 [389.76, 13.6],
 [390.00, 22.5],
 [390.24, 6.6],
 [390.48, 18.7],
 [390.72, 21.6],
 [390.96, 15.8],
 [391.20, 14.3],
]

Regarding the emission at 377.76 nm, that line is Lyman alpha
